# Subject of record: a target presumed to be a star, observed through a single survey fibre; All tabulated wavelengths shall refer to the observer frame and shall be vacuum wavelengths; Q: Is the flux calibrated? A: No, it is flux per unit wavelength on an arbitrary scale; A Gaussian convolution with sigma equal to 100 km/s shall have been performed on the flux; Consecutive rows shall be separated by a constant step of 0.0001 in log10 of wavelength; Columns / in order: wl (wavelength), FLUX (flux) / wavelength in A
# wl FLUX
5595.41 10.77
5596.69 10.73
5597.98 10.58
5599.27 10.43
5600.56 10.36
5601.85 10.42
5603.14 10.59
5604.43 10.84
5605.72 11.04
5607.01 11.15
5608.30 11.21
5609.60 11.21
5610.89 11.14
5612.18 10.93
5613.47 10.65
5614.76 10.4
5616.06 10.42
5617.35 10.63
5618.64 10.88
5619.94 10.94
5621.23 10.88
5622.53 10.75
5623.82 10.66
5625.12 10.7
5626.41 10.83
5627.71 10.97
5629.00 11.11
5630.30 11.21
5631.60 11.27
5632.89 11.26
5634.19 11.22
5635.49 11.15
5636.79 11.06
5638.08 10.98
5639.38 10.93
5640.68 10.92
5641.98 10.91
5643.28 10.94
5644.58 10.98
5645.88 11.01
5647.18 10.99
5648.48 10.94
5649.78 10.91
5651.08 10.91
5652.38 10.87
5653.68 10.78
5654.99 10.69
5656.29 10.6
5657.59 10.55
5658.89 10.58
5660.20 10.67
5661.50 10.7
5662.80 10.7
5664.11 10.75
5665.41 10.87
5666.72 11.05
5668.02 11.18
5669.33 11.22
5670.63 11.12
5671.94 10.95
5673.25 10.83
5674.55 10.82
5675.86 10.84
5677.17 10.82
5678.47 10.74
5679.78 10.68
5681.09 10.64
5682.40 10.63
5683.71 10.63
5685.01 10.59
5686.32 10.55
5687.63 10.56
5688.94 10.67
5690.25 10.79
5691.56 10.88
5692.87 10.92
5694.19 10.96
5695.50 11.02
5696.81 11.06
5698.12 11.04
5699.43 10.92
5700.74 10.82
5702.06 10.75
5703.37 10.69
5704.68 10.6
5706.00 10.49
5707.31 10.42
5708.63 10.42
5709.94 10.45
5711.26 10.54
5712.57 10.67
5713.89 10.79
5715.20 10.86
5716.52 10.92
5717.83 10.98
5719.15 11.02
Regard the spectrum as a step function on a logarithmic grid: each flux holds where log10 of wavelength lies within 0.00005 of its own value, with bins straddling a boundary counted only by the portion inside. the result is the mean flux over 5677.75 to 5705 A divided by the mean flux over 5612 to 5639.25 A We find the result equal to 1.0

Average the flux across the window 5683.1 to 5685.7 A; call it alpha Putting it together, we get 10.6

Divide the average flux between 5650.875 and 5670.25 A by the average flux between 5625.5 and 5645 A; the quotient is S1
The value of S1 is 0.98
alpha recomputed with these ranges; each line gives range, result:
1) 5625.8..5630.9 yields 11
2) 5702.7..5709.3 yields 10.5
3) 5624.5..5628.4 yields 10.9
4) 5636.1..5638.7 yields 11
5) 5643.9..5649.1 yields 11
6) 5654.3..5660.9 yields 10.6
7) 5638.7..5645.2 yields 10.9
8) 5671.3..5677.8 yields 10.8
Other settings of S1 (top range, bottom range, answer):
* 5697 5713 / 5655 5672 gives 0.98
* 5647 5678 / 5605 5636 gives 0.99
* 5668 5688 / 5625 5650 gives 0.98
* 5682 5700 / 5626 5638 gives 0.97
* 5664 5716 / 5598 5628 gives 1.00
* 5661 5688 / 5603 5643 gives 0.99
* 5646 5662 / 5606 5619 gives 0.99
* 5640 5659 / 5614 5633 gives 1.00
